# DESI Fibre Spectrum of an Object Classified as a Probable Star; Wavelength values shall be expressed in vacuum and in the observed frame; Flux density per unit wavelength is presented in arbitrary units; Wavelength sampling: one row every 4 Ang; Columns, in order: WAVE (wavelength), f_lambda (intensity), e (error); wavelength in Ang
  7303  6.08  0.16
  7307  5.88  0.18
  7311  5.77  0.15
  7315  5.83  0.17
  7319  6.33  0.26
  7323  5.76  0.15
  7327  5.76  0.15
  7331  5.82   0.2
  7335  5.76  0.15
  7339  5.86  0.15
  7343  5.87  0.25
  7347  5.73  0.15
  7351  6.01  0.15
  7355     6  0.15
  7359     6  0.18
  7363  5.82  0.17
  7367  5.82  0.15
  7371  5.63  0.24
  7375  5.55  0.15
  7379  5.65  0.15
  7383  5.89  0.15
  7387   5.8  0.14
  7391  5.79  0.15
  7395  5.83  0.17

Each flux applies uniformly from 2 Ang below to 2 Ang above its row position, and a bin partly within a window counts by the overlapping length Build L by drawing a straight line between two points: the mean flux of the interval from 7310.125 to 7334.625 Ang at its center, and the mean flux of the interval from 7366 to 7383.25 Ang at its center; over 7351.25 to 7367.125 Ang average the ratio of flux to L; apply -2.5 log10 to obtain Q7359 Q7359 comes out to -0.04 mag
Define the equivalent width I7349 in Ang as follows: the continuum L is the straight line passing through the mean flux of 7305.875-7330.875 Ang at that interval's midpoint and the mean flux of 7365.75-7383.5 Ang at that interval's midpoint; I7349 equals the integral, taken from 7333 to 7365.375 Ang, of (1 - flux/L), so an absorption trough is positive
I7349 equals -0.6 Ang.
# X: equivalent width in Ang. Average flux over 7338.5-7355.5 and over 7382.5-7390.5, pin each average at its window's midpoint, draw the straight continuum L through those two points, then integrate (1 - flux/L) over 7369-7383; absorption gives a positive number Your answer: 0.5 Ang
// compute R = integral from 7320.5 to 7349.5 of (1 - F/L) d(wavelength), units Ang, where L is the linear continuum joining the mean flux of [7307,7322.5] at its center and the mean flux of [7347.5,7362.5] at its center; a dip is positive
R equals 0.7 Ang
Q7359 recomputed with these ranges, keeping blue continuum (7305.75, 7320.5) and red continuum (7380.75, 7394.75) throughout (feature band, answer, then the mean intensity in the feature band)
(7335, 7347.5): 0.01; 5.82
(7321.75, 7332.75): 0.03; 5.78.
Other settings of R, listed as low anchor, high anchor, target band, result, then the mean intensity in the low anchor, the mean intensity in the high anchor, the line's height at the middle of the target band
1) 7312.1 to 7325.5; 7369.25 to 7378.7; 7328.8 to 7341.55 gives 0.07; 5.95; 5.6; 5.85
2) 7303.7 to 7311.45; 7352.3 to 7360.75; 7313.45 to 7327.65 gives -0.06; 5.88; 6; 5.91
